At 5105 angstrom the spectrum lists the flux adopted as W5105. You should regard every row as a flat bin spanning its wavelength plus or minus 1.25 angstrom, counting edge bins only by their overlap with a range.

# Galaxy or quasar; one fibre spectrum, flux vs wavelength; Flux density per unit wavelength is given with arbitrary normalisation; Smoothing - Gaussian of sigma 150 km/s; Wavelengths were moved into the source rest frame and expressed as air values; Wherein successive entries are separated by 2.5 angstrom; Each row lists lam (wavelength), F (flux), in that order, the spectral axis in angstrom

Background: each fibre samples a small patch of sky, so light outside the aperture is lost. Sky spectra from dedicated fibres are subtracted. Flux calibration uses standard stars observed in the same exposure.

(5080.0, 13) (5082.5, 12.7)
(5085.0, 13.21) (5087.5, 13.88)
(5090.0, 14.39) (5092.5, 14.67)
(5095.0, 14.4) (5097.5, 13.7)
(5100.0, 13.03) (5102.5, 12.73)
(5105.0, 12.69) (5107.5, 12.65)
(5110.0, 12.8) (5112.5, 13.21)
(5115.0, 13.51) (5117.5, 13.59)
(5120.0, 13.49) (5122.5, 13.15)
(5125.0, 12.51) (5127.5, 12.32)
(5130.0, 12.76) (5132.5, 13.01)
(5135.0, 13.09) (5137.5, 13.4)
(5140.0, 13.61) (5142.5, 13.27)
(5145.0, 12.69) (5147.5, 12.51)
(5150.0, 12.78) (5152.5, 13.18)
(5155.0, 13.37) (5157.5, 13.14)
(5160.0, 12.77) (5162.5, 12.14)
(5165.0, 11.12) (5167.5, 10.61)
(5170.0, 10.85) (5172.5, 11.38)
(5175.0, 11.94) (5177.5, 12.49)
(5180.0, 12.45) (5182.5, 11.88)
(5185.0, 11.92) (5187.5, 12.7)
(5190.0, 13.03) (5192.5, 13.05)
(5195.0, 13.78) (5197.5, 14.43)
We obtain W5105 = 12.69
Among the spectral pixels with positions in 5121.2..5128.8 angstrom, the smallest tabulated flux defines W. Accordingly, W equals 12.32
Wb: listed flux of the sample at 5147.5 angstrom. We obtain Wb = 12.51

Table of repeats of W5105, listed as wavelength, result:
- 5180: 12.45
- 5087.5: 13.88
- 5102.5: 12.73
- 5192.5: 13.05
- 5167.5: 10.61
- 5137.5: 13.4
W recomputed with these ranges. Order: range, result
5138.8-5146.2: 12.69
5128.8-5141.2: 12.76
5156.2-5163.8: 12.14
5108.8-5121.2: 12.8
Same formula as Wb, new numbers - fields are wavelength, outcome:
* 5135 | 13.09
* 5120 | 13.49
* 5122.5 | 13.15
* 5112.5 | 13.21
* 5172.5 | 11.38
